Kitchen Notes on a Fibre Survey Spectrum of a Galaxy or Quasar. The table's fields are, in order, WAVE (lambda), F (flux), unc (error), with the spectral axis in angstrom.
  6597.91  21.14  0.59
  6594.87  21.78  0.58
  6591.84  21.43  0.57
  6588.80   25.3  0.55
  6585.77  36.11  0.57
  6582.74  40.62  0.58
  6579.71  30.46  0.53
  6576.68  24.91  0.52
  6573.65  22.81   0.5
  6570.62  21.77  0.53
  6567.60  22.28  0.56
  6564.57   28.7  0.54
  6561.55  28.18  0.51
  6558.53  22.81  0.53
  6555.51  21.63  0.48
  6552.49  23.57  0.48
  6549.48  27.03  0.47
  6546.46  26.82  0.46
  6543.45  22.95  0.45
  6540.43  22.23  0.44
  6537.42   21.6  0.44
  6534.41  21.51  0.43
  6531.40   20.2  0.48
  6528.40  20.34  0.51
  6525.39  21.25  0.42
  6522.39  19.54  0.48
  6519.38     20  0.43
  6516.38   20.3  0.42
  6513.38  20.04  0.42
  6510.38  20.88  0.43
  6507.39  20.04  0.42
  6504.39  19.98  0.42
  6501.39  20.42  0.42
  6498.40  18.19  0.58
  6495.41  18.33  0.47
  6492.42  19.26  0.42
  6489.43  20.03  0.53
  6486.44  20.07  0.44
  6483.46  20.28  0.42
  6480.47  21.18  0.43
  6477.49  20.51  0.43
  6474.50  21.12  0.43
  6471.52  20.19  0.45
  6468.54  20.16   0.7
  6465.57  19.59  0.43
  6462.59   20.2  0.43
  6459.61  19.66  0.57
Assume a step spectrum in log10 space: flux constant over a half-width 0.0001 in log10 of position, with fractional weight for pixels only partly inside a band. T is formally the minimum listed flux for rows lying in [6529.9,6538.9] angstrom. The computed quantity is 20.2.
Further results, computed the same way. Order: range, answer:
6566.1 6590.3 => 21.77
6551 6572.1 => 21.63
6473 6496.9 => 18.33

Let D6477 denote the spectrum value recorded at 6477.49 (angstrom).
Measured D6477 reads 20.51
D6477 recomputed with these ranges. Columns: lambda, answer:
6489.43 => 20.03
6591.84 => 21.43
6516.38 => 20.3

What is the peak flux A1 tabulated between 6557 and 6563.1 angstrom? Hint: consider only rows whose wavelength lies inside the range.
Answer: 28.18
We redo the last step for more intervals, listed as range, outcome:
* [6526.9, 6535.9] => 21.51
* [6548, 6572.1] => 28.7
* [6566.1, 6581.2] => 30.46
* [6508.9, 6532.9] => 21.25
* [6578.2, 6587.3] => 40.62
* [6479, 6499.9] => 21.18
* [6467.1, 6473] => 20.19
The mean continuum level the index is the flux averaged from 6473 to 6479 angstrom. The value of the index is 20.8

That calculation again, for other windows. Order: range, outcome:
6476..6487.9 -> 20.5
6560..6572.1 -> 25.2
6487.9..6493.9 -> 19.6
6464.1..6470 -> 19.9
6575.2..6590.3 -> 31.5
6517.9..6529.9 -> 20.3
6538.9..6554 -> 24.5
